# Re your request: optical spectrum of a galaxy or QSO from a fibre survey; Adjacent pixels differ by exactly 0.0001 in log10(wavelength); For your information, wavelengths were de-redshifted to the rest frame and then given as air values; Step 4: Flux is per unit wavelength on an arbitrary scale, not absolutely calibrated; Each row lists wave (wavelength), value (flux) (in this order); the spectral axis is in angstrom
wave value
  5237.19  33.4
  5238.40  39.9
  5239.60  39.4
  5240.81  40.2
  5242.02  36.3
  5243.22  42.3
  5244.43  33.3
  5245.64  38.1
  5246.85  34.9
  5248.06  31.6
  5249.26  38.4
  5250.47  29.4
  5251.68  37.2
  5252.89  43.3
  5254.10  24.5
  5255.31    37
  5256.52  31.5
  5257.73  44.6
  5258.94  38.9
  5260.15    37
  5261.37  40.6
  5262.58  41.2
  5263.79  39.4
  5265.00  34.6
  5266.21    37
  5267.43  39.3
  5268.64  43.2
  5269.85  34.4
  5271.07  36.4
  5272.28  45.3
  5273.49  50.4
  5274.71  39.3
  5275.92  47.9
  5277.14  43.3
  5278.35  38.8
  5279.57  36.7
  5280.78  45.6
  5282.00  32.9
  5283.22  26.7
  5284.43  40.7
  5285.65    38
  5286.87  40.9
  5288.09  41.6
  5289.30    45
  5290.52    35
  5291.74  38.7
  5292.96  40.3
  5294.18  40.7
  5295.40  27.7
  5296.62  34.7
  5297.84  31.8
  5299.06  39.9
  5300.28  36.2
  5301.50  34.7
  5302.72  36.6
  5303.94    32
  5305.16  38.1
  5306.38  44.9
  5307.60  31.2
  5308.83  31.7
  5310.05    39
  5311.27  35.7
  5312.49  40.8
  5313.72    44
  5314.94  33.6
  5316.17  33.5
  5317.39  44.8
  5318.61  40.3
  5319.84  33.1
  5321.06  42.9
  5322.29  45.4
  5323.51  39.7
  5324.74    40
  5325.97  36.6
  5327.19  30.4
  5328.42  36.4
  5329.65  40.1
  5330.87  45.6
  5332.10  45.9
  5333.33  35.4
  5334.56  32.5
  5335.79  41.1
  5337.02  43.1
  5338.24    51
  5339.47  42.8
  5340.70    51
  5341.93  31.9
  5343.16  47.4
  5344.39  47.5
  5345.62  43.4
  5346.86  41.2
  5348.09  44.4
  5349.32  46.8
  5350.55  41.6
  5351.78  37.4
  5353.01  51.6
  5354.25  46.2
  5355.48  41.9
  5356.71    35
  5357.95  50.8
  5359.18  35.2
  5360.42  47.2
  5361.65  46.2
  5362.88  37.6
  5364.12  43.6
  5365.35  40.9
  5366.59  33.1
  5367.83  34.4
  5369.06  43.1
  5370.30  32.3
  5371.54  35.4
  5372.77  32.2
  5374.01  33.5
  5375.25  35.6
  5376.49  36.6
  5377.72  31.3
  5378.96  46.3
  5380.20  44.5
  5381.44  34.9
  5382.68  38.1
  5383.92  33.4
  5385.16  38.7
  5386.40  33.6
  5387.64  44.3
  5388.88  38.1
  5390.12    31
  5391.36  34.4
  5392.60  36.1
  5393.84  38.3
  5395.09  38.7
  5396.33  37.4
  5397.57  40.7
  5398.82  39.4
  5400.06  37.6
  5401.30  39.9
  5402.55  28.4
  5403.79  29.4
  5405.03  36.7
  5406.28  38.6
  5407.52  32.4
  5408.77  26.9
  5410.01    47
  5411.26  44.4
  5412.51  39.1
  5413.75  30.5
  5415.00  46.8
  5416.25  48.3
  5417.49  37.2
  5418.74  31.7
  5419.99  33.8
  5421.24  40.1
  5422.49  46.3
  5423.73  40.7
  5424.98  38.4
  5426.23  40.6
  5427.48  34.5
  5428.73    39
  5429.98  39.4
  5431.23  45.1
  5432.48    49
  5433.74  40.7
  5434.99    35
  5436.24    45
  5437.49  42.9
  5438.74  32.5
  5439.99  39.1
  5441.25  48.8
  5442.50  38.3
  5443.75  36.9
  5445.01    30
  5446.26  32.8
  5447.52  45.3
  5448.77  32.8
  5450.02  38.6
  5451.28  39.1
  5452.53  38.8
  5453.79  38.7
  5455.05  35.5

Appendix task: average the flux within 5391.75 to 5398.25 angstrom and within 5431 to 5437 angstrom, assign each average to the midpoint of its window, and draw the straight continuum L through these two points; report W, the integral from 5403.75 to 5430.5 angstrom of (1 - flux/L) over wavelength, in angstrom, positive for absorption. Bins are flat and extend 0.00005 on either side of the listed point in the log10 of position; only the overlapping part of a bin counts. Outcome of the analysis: 1.51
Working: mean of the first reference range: 38.1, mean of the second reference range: 42.8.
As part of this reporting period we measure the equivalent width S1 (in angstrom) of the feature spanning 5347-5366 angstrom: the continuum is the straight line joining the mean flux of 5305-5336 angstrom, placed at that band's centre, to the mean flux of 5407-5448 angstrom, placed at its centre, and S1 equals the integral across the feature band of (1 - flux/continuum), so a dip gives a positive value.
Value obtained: -2.07 angstrom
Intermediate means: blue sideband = 38.5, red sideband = 39.3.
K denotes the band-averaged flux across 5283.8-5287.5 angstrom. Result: 39.8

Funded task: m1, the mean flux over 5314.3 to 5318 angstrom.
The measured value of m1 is 37.4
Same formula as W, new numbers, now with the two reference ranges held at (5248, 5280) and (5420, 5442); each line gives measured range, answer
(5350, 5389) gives 0.8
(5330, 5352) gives -1.8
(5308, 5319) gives 0.4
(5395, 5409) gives 1.7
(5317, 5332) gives -0.1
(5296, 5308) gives 0.9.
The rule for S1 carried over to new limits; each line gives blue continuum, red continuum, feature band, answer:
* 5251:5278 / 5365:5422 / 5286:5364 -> -3.61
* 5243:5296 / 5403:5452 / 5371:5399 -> 1.16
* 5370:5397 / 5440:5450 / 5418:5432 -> -0.60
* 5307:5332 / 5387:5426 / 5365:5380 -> 0.67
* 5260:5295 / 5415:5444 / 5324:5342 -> -0.27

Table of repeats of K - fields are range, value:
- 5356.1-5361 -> 41.9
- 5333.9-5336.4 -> 36.7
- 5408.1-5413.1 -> 39.2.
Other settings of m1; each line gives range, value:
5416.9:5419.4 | 34.3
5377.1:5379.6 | 38.9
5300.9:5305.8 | 35.4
